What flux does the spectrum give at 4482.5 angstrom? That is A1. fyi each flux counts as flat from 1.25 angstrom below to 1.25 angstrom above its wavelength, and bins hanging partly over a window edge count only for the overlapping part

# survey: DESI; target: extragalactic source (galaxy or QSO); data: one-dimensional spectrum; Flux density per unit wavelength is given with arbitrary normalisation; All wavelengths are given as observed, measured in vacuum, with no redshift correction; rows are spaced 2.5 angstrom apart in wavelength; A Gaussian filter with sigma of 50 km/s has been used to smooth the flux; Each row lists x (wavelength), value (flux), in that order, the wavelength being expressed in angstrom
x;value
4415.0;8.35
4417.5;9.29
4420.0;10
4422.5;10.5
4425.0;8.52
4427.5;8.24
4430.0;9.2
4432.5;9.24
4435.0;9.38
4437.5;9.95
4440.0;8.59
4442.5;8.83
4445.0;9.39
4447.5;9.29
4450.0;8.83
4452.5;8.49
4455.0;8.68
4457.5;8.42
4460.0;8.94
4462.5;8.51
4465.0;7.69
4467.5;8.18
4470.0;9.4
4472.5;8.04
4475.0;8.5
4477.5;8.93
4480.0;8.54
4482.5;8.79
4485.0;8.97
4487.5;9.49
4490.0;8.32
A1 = 8.79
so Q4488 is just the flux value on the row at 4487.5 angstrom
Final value 9.49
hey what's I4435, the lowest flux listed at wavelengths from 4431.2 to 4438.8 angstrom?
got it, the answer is 9.24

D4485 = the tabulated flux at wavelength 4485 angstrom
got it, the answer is 8.97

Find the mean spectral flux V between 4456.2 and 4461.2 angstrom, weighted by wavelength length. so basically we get 8.68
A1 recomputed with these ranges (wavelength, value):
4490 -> 8.32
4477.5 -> 8.93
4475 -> 8.5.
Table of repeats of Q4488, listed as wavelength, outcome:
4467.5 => 8.18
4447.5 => 9.29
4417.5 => 9.29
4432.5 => 9.24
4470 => 9.4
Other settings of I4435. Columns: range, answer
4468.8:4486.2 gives 8.04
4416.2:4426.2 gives 8.52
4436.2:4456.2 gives 8.49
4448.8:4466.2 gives 7.69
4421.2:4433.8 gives 8.24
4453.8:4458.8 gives 8.42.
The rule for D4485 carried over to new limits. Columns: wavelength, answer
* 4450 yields 8.83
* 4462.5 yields 8.51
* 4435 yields 9.38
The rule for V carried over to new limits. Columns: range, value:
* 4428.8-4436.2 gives 9.27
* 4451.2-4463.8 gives 8.61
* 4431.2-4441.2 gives 9.29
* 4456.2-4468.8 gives 8.35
